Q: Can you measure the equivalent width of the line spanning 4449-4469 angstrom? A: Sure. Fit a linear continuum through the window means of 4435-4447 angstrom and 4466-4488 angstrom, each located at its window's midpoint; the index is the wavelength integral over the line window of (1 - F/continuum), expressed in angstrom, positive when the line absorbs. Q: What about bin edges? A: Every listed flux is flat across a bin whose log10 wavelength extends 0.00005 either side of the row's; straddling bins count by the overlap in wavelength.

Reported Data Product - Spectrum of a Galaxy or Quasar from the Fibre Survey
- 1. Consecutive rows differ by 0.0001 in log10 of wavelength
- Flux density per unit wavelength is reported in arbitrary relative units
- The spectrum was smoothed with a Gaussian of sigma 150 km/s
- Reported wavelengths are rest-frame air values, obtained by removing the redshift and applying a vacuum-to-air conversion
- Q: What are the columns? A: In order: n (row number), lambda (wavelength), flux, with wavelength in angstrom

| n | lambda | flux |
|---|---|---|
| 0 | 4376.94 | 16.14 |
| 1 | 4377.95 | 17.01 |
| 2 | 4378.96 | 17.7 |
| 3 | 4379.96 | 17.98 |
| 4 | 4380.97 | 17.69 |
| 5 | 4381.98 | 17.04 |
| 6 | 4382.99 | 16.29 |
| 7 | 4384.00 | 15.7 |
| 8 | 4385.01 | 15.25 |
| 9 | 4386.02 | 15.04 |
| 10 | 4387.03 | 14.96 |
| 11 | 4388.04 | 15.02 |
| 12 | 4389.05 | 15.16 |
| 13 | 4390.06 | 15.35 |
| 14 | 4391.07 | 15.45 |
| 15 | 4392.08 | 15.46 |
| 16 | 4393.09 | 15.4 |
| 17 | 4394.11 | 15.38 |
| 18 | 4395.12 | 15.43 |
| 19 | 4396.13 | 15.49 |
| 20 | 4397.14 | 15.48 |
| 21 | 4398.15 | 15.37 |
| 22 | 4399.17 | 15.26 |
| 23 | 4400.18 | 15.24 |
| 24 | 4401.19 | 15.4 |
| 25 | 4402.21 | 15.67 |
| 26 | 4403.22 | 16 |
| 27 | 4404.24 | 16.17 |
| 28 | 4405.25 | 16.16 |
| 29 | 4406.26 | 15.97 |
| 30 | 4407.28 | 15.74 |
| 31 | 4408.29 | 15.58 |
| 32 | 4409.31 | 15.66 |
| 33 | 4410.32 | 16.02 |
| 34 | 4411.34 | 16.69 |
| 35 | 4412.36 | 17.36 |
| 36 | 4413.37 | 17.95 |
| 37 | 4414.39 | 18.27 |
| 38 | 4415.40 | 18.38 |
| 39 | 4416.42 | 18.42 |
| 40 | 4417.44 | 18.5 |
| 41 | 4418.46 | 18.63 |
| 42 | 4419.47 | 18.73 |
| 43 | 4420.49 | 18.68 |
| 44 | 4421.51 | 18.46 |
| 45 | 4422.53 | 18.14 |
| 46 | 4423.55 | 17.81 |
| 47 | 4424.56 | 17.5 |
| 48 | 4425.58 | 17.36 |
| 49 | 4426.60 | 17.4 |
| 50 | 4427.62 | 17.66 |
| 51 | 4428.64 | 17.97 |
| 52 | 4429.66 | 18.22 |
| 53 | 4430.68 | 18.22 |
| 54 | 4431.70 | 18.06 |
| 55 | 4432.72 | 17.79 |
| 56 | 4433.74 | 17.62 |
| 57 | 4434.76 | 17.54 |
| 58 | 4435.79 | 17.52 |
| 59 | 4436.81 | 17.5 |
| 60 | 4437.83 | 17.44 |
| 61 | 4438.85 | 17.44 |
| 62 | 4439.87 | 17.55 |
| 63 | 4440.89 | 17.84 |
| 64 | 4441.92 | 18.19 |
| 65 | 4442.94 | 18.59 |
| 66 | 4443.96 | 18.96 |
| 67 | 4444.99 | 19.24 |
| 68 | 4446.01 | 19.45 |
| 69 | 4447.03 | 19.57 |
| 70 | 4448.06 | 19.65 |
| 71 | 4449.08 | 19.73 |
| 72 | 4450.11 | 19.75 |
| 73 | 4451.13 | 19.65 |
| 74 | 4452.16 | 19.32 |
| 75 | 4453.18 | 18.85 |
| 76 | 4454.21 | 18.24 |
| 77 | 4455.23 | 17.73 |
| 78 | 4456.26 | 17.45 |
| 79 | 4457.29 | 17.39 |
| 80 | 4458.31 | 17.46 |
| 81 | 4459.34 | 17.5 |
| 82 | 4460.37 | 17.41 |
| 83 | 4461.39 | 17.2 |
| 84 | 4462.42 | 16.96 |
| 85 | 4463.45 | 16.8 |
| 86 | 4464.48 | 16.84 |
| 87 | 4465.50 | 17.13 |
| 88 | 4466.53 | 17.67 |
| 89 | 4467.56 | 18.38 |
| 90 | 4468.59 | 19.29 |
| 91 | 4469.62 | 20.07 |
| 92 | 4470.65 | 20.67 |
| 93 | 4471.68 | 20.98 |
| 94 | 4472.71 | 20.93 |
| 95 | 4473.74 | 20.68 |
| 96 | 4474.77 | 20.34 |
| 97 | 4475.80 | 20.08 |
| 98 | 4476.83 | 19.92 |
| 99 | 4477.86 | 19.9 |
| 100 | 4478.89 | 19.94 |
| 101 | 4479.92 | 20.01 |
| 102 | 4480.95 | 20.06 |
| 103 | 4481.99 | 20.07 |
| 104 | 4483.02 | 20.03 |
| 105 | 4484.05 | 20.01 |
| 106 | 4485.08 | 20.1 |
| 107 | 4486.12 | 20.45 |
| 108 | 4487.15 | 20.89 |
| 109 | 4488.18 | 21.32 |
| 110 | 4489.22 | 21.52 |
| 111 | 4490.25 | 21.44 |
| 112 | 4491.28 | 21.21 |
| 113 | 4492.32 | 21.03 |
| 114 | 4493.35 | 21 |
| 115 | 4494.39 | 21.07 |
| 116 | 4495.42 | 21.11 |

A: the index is 1.2 angstrom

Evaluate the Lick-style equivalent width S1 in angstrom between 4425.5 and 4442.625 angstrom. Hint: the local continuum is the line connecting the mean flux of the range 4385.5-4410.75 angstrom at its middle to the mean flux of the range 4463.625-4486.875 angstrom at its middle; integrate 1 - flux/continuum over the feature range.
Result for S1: -0.3 angstrom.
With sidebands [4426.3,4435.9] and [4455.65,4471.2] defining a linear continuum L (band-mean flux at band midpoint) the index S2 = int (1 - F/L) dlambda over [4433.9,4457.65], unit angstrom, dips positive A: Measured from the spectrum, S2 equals -0.8 angstrom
